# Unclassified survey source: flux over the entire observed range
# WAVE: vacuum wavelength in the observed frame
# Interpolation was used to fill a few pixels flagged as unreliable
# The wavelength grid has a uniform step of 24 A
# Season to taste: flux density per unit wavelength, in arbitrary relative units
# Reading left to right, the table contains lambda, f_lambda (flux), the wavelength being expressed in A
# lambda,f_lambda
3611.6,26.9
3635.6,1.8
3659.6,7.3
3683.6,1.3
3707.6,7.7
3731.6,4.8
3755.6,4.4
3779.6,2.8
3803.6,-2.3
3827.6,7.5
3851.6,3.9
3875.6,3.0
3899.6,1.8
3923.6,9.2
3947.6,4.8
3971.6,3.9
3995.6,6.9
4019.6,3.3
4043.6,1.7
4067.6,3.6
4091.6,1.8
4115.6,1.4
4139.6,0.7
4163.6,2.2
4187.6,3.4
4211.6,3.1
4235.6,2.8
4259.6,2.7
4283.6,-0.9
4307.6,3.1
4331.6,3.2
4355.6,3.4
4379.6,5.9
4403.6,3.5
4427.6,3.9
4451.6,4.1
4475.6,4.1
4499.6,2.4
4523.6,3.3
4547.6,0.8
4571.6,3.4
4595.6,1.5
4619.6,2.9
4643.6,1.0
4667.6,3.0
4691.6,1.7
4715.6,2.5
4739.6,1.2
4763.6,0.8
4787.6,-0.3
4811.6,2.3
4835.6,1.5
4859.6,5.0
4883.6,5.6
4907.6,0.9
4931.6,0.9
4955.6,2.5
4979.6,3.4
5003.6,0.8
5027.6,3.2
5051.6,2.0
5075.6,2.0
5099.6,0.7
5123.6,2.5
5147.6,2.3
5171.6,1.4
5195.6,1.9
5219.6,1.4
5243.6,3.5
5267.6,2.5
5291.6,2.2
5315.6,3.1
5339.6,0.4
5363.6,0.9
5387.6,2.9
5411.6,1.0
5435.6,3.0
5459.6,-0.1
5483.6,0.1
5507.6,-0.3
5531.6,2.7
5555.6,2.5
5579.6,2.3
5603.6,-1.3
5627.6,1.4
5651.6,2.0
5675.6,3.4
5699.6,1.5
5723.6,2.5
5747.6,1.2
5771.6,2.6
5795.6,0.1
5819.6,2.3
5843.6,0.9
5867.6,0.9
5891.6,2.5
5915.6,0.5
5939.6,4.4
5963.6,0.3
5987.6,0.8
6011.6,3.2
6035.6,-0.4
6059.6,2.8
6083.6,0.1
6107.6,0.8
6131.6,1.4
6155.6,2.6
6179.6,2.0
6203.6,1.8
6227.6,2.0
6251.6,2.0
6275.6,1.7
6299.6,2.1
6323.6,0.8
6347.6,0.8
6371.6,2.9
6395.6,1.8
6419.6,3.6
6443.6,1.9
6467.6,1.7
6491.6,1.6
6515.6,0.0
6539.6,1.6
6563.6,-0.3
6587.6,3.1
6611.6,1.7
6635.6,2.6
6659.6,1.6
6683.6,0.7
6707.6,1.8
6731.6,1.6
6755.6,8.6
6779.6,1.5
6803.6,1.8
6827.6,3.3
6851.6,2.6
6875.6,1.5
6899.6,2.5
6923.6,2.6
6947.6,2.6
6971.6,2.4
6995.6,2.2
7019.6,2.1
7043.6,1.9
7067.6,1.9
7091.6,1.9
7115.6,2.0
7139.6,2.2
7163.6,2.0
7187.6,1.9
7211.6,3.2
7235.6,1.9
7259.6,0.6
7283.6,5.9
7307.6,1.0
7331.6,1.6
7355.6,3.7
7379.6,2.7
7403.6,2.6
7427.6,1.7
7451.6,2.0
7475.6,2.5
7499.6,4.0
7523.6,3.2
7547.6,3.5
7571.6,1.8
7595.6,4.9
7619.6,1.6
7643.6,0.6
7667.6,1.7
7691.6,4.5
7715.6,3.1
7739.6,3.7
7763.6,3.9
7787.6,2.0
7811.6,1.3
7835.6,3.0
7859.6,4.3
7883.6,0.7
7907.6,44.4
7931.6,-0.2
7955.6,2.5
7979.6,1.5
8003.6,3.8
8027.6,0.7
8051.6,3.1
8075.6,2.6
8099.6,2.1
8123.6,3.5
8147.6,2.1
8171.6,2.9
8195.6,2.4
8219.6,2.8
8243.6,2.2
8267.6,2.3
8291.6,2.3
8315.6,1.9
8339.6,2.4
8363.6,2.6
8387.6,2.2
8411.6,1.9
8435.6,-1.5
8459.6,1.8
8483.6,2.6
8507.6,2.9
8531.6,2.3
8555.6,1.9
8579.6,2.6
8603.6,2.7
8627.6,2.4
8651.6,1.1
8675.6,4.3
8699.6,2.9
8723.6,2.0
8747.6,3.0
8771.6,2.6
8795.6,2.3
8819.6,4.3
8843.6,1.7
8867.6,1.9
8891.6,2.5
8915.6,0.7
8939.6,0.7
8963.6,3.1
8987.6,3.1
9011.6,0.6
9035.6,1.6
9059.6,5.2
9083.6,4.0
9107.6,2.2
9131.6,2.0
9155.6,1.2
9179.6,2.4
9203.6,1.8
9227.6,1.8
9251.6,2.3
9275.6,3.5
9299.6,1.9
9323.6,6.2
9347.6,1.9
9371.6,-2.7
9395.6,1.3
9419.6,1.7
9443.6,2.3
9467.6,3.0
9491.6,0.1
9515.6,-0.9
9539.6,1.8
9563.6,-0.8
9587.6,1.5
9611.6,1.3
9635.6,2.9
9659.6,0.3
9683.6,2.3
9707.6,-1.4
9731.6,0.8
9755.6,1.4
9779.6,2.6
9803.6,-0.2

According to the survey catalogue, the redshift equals 0.811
